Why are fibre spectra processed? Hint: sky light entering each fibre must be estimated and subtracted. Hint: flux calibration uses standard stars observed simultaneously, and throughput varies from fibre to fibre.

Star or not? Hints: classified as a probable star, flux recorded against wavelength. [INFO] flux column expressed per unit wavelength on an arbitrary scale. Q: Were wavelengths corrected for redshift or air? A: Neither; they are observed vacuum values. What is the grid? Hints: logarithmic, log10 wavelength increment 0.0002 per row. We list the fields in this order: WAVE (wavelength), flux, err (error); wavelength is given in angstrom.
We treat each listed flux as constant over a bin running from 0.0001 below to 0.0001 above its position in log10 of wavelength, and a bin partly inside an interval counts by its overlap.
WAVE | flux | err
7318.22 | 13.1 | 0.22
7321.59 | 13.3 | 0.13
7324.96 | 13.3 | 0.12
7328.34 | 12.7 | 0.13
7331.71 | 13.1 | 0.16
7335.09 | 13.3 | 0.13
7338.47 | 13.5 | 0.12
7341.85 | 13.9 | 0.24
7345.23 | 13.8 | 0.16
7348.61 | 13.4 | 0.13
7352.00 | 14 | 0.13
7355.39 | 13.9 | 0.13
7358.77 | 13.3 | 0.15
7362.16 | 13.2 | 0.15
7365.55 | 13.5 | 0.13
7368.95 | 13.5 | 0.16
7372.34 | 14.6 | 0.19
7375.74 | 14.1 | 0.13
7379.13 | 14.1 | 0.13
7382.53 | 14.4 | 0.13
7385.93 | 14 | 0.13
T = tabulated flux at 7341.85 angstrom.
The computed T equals 13.9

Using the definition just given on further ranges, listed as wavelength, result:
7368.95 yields 13.5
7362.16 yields 13.2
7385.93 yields 14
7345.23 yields 13.8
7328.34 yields 12.7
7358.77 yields 13.3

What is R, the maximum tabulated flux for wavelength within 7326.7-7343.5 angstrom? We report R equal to 13.9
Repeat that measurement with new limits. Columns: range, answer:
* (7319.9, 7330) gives 13.3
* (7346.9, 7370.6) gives 14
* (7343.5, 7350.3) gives 13.8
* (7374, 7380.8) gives 14.1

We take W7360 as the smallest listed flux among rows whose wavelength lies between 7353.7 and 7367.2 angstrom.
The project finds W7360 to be 13.2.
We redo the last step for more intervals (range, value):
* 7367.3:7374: 13.5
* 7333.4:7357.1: 13.3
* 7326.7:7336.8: 12.7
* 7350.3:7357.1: 13.9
